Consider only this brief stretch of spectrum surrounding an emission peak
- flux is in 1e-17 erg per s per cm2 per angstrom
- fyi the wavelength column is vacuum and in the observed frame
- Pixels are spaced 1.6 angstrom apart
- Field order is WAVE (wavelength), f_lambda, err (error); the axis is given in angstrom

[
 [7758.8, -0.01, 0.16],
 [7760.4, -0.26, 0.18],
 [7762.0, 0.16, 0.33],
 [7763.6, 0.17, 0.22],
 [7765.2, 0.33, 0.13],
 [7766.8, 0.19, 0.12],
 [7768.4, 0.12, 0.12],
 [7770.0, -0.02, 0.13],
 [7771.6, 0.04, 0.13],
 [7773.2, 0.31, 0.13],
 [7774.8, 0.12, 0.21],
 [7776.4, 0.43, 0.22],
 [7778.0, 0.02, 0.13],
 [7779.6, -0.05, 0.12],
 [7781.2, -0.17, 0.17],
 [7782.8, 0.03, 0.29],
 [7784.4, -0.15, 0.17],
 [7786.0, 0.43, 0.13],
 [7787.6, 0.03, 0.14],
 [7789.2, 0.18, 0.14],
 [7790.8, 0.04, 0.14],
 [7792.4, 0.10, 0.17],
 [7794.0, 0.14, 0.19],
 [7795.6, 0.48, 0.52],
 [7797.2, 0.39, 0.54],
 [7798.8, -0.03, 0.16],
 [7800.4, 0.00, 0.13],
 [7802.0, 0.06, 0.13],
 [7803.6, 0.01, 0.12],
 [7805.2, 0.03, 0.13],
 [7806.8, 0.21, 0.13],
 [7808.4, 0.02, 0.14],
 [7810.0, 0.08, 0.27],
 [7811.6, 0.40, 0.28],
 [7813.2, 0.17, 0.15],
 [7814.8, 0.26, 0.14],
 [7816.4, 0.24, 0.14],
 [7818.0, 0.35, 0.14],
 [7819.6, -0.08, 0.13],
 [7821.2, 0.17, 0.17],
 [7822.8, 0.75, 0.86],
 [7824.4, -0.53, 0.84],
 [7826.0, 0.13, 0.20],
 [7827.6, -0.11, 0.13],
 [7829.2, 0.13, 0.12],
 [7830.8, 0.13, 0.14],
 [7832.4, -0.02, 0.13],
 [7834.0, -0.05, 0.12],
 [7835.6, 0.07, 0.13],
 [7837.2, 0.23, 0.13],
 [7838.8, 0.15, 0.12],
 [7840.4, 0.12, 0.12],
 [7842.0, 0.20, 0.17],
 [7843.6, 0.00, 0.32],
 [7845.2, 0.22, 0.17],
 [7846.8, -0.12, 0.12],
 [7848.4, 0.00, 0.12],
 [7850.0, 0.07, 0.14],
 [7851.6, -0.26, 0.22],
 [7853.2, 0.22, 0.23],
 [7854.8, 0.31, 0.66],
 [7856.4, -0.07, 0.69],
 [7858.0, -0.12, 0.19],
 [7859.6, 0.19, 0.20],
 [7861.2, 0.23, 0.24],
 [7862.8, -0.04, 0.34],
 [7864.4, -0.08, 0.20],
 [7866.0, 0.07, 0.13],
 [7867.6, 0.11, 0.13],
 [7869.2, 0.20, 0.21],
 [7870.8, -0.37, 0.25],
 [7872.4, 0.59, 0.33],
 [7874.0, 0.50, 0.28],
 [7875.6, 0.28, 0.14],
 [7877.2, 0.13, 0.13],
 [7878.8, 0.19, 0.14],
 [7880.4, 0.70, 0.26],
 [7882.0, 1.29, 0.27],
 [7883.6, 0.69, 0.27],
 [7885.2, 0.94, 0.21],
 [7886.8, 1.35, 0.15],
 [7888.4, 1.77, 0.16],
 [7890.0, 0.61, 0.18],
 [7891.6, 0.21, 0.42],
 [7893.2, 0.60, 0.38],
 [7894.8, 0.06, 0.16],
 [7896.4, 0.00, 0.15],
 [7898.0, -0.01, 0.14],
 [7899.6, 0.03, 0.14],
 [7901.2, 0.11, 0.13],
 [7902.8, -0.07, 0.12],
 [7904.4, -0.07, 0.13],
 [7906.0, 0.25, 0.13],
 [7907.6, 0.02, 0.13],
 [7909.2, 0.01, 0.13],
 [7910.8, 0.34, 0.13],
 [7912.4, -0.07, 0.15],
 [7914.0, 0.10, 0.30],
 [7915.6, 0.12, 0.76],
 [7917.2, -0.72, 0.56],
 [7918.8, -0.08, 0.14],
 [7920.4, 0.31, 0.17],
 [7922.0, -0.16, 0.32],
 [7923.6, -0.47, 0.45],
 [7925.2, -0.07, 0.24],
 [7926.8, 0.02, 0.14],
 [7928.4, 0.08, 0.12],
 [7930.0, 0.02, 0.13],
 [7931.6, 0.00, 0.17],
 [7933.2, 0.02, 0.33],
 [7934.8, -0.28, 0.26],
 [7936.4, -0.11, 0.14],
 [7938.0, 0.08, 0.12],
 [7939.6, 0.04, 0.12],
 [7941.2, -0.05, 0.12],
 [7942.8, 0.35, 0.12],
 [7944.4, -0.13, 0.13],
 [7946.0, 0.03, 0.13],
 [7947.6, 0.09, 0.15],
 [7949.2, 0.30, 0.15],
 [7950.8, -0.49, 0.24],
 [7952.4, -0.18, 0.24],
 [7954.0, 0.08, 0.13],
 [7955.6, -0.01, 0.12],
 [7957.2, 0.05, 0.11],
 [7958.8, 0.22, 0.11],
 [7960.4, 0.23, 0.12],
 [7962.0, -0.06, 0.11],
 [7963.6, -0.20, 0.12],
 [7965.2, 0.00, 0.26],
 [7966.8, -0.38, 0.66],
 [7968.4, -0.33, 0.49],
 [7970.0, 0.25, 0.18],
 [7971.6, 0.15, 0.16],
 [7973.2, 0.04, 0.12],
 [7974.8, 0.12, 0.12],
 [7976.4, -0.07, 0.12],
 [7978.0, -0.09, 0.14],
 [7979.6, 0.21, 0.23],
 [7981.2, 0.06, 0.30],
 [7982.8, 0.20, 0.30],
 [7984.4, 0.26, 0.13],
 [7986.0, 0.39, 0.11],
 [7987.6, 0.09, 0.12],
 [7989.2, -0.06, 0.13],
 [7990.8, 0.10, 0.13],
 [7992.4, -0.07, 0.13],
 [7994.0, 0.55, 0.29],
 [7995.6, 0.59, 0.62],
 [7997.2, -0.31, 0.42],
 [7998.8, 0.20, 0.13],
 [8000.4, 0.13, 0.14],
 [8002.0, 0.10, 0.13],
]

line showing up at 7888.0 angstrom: [O II]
